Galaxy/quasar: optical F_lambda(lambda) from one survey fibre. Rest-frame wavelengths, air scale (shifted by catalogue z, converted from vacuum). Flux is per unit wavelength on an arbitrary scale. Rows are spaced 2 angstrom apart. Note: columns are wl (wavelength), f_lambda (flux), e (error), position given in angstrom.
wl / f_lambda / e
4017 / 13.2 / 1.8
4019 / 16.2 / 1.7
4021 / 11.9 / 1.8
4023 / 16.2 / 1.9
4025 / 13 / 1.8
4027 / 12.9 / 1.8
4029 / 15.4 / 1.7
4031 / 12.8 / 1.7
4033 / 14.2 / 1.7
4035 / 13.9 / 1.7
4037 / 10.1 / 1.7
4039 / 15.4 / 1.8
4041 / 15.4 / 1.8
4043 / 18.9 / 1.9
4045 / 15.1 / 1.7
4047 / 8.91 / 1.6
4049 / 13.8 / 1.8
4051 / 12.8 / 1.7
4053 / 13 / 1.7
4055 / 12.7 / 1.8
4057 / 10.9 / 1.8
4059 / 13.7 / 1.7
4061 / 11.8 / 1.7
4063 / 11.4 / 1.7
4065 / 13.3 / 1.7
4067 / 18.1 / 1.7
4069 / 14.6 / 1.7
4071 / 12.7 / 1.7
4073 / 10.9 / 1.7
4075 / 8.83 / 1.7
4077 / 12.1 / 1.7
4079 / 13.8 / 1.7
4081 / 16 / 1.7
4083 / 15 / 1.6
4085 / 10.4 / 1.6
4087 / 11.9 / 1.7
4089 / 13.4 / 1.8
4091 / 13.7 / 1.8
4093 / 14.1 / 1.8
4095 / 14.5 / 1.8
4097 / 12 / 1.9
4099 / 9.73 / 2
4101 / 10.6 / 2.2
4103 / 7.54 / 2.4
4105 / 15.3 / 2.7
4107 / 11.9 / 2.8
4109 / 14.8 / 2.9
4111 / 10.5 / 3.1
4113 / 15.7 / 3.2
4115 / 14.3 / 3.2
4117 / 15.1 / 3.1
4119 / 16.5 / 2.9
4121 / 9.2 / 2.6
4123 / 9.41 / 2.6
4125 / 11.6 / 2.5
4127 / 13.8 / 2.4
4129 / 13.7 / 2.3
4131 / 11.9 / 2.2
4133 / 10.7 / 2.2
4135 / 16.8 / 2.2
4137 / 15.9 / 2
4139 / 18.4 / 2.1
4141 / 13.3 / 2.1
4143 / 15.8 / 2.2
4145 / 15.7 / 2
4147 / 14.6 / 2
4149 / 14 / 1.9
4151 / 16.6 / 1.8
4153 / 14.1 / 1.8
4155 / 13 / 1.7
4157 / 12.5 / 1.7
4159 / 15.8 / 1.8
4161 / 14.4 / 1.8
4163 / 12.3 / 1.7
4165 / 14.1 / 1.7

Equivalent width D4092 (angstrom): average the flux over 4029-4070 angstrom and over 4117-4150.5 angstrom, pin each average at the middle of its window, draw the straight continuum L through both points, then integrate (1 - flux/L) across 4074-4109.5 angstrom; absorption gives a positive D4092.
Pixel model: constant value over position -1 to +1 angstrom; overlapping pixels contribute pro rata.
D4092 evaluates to 3.2 angstrom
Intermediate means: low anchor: 13.6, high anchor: 13.9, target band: 12.5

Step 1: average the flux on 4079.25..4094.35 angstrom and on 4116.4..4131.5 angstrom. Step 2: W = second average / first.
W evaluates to 0.93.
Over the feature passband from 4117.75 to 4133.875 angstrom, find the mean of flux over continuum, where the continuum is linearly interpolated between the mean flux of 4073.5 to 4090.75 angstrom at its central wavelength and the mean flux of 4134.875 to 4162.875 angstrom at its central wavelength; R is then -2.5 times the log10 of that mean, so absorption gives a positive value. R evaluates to 0.16 mag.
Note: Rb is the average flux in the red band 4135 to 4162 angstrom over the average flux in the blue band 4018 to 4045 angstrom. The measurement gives 1.04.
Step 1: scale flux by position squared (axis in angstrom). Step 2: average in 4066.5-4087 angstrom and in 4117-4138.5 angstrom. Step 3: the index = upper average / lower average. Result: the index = 1.03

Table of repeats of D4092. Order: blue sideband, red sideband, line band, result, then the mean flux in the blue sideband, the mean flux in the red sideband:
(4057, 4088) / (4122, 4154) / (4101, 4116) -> 1.0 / 12.9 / 14.1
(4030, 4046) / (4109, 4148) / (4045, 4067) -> 2.6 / 14.5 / 13.9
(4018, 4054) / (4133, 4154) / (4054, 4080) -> 2.9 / 13.9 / 15.3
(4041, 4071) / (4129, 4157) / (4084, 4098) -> 1.1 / 13.5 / 14.6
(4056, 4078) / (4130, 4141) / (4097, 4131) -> 3.7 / 12.6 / 14.6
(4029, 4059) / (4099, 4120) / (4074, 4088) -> 0.7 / 13.5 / 13.1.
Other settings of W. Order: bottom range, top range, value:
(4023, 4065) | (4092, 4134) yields 0.94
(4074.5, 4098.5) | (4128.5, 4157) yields 1.12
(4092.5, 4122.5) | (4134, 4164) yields 1.17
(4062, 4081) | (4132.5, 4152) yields 1.17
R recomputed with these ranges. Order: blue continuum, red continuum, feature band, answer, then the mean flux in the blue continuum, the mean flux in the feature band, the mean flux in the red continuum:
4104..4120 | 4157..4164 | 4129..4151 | -0.051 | 14.3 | 14.8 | 13.9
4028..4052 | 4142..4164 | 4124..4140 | 0.018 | 13.9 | 14.1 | 14.4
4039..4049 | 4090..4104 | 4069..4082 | 0.027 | 14.6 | 12.6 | 11.7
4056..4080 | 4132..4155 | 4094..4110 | 0.141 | 12.7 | 12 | 15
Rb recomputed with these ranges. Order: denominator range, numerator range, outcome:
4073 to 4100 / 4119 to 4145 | 1.07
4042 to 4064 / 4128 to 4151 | 1.13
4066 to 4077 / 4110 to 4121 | 1.08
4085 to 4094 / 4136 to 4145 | 1.22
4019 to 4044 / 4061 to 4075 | 0.92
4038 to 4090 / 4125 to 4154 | 1.10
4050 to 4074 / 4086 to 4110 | 0.96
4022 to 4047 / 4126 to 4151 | 1.03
